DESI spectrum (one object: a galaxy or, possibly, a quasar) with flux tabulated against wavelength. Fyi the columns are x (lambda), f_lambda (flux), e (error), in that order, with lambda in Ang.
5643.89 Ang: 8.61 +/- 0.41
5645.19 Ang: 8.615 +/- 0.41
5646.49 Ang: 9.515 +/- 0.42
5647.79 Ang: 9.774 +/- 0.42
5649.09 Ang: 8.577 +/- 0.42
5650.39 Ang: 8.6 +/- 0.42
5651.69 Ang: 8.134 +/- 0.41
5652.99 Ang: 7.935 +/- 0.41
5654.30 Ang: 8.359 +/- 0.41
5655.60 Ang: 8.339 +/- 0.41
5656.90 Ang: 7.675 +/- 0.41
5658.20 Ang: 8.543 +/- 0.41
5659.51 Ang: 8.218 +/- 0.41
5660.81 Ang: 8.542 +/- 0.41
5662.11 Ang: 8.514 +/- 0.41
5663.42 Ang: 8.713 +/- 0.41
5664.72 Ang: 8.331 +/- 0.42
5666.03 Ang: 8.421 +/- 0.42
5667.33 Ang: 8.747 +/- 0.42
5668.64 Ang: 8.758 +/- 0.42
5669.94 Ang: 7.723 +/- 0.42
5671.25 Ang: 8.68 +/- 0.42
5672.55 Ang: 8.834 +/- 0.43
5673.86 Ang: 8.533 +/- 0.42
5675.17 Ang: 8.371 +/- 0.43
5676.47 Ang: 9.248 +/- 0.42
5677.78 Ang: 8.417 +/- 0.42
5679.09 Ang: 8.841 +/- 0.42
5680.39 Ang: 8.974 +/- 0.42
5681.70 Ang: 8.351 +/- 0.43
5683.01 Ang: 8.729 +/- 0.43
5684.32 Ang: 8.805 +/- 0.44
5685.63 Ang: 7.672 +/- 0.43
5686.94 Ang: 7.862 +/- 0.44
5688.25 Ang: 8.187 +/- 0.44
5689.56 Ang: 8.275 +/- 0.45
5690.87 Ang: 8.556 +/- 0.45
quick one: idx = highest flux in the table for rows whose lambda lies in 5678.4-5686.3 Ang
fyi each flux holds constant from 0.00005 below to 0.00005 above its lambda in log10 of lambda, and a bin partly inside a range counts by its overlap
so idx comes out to 8.974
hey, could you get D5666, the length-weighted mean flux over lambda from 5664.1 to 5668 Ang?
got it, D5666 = 8.49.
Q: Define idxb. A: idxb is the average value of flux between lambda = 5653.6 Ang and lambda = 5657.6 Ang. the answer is 8.13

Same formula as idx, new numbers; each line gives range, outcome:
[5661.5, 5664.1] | 8.713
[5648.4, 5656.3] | 8.6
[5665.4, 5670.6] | 8.758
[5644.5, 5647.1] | 9.515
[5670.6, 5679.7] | 9.248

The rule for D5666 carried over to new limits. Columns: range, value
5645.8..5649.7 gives 9.29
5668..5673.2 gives 8.51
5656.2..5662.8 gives 8.3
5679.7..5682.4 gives 8.68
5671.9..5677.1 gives 8.75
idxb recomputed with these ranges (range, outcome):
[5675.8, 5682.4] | 8.77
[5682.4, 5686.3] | 8.39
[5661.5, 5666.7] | 8.49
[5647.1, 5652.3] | 8.79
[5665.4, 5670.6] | 8.41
